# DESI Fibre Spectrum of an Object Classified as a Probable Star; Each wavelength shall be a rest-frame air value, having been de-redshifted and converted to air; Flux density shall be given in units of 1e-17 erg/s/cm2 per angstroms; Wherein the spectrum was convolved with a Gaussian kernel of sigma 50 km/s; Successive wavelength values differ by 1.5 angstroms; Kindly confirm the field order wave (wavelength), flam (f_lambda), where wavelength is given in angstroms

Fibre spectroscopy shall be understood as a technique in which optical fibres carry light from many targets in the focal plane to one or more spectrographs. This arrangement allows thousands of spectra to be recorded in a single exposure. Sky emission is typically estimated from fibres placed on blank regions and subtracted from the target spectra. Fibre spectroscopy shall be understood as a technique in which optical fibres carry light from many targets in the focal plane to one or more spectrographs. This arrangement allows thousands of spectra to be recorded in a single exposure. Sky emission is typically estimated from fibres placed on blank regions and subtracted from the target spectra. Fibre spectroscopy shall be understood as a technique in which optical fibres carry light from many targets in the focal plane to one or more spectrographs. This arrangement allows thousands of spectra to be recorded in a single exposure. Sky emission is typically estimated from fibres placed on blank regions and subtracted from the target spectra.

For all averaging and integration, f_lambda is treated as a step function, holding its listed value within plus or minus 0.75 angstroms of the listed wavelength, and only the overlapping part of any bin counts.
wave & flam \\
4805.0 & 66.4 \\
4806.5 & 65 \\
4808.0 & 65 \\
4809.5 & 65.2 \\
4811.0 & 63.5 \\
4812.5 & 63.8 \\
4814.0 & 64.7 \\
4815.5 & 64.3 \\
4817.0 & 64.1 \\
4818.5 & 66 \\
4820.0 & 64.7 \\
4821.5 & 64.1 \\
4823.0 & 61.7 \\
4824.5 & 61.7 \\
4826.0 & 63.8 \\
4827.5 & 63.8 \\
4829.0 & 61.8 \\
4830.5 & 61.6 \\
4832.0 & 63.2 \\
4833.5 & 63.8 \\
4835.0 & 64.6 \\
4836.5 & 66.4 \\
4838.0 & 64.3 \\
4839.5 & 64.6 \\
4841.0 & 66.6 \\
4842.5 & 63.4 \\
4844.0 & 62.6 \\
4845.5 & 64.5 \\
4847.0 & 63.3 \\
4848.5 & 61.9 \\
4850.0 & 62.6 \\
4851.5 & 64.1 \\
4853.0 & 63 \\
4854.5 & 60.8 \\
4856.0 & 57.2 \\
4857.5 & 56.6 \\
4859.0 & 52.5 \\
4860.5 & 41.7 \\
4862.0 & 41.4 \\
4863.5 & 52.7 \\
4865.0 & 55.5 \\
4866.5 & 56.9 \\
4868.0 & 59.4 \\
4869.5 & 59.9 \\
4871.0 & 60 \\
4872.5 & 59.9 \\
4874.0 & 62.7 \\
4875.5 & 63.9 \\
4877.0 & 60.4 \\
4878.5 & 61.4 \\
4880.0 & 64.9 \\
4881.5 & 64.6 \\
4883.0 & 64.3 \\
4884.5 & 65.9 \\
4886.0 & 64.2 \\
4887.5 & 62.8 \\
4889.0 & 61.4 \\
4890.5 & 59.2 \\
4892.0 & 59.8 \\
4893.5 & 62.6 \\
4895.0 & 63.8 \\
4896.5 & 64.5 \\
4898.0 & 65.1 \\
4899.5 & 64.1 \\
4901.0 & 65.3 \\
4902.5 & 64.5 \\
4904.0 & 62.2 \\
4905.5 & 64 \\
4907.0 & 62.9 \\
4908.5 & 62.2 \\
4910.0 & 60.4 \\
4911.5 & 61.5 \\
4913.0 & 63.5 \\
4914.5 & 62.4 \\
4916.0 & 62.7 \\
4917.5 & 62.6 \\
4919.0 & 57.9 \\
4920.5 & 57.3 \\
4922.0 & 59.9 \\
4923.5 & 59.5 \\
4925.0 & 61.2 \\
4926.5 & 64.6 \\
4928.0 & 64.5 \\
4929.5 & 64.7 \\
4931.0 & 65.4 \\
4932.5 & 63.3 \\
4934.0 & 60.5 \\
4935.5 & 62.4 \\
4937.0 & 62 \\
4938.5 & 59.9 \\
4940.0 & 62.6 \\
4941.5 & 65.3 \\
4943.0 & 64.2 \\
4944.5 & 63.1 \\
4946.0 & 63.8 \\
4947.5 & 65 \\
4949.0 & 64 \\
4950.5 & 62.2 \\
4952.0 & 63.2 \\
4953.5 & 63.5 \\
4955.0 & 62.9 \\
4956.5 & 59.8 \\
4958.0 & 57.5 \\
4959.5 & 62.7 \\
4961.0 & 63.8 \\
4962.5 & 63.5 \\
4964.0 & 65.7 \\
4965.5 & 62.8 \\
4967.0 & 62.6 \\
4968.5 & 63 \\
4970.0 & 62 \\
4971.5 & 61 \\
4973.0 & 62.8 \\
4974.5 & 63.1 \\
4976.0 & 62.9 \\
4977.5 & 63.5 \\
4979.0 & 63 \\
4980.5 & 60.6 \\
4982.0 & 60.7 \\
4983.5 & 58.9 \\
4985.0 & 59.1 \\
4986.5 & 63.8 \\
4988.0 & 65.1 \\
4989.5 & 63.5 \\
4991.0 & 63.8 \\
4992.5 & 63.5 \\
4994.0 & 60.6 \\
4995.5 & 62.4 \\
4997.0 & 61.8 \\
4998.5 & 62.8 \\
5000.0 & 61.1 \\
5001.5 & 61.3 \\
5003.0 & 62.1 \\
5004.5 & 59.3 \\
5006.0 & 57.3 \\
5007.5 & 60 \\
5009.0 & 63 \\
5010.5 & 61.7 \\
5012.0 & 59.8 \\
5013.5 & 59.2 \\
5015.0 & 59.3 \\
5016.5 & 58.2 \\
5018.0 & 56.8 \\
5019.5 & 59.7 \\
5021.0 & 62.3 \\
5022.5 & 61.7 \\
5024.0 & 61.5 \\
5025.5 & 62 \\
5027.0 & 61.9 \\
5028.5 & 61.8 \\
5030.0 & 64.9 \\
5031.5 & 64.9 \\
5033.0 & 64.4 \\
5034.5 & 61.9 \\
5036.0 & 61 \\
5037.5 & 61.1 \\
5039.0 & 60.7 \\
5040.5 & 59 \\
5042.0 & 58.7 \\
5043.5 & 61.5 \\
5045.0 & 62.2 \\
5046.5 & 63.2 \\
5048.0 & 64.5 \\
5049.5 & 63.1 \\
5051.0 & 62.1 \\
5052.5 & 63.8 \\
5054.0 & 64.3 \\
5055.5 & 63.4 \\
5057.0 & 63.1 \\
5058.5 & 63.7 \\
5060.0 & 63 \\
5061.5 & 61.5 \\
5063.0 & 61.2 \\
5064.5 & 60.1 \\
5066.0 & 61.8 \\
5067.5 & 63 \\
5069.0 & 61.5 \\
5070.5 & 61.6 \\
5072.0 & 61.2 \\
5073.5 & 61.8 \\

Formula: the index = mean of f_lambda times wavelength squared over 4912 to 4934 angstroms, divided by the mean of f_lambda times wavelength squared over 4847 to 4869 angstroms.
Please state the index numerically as 1.1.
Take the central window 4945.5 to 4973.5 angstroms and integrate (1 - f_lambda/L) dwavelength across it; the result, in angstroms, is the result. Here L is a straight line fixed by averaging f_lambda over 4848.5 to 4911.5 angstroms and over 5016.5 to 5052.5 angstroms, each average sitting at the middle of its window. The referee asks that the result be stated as -0.7 angstroms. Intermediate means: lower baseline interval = 60.5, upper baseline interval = 61.7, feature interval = 62.7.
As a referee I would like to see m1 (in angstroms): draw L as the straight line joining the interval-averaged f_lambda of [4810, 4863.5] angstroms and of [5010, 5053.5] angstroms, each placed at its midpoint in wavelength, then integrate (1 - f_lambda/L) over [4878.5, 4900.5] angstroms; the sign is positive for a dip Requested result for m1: -0.6 angstroms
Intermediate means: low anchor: 61.6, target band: 63.3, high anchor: 61.5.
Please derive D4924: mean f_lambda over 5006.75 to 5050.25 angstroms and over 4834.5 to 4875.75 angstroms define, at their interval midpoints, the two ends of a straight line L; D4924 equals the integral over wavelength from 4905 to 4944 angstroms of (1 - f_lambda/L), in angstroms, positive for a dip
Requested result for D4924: -1.2 angstroms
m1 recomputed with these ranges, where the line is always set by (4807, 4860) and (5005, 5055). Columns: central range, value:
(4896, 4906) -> -0.3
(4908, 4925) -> 0.4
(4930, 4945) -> -0.2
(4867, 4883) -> 0.2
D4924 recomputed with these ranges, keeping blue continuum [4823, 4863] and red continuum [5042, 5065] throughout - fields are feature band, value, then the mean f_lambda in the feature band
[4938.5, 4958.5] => -0.36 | 62.8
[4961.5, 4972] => -0.19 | 63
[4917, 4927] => 0.20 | 60.3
